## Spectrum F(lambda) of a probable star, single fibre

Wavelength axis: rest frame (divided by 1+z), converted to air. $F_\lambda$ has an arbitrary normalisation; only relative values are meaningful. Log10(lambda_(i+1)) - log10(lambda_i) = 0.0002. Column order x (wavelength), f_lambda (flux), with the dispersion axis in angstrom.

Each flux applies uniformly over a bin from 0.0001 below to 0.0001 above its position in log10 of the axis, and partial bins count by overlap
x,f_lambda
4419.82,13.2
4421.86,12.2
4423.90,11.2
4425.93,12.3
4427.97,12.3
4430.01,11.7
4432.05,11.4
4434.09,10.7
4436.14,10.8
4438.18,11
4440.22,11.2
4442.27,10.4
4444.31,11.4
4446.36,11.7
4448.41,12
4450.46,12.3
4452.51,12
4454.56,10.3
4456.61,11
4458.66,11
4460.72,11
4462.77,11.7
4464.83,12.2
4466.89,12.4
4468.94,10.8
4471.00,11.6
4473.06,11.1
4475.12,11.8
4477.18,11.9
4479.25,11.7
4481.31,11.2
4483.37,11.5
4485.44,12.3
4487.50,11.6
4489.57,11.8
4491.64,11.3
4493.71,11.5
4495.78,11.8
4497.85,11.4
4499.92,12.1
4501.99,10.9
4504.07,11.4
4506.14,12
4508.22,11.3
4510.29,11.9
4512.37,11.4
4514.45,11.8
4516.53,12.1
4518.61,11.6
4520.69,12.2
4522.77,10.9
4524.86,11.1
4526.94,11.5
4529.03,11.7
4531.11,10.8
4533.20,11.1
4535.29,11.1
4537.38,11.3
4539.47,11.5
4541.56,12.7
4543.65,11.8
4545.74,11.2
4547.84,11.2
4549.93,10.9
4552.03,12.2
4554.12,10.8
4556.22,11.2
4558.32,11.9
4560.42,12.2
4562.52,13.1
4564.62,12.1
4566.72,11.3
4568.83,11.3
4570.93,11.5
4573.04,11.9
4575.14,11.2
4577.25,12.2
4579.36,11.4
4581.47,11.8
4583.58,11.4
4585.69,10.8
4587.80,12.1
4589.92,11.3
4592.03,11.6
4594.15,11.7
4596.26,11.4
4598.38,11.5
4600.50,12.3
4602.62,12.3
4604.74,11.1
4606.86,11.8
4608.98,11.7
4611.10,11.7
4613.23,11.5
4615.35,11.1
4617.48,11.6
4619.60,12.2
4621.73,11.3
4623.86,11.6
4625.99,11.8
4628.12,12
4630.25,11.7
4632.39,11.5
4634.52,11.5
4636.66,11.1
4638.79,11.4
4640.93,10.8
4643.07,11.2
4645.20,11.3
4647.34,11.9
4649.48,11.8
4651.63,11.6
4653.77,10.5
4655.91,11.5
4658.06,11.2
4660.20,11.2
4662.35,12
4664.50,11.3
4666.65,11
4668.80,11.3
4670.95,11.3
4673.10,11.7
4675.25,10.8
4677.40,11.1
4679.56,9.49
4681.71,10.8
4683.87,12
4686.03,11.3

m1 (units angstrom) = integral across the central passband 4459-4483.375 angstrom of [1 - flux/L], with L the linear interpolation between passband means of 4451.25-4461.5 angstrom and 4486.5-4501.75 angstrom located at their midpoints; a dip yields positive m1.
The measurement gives -0.6 angstrom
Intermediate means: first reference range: 11.1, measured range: 11.6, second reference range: 11.6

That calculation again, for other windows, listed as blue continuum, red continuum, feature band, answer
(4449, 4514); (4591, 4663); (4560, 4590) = -0.4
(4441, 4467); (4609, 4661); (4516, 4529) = -0.1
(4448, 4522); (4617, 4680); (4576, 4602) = -0.4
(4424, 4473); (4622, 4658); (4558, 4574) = -0.7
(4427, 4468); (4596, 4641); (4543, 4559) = 0.2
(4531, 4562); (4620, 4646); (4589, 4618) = -0.4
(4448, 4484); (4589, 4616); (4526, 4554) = 0.3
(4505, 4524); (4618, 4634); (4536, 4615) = 0.4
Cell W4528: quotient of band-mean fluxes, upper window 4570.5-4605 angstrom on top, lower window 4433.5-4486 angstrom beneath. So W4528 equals 1.0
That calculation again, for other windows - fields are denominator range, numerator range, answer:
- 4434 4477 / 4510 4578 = 1.02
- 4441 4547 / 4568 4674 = 1.00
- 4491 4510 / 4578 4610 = 1.01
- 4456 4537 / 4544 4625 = 1.01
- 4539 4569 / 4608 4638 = 0.99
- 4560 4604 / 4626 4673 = 0.97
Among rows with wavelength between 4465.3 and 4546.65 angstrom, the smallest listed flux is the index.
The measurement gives 10.8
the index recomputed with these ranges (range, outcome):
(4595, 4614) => 11.1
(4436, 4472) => 10.3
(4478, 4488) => 11.2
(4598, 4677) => 10.5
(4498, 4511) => 10.9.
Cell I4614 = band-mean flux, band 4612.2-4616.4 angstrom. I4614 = 11.3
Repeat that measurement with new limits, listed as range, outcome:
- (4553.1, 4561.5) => 11.5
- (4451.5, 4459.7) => 11.1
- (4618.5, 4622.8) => 11.8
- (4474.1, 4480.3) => 11.8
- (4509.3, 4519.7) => 11.8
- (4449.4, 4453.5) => 12.1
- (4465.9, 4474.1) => 11.5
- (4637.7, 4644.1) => 11.1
